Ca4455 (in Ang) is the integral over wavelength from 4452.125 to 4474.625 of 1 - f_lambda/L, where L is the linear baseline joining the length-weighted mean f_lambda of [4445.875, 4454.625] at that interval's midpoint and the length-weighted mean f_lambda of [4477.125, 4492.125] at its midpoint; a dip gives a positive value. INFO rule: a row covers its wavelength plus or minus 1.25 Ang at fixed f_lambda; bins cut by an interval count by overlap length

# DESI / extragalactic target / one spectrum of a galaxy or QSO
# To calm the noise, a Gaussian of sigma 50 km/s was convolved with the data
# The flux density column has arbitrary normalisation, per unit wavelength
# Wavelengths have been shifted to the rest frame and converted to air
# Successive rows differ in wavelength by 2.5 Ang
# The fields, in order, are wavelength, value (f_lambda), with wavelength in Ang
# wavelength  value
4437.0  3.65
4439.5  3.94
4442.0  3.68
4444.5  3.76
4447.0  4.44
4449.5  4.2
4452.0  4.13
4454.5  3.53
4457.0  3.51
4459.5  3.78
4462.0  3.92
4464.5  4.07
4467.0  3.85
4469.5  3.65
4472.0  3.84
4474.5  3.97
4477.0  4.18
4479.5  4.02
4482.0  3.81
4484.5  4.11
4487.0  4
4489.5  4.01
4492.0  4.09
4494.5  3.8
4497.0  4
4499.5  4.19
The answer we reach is 1.6 Ang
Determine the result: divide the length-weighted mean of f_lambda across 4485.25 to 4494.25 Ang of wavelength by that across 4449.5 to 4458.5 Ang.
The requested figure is 1.06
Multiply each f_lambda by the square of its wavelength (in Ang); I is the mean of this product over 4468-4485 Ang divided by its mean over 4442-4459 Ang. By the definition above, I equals 1.0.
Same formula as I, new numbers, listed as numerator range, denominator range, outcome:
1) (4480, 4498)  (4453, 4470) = 1.07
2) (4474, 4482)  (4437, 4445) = 1.08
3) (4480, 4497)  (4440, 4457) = 1.03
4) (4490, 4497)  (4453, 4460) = 1.12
